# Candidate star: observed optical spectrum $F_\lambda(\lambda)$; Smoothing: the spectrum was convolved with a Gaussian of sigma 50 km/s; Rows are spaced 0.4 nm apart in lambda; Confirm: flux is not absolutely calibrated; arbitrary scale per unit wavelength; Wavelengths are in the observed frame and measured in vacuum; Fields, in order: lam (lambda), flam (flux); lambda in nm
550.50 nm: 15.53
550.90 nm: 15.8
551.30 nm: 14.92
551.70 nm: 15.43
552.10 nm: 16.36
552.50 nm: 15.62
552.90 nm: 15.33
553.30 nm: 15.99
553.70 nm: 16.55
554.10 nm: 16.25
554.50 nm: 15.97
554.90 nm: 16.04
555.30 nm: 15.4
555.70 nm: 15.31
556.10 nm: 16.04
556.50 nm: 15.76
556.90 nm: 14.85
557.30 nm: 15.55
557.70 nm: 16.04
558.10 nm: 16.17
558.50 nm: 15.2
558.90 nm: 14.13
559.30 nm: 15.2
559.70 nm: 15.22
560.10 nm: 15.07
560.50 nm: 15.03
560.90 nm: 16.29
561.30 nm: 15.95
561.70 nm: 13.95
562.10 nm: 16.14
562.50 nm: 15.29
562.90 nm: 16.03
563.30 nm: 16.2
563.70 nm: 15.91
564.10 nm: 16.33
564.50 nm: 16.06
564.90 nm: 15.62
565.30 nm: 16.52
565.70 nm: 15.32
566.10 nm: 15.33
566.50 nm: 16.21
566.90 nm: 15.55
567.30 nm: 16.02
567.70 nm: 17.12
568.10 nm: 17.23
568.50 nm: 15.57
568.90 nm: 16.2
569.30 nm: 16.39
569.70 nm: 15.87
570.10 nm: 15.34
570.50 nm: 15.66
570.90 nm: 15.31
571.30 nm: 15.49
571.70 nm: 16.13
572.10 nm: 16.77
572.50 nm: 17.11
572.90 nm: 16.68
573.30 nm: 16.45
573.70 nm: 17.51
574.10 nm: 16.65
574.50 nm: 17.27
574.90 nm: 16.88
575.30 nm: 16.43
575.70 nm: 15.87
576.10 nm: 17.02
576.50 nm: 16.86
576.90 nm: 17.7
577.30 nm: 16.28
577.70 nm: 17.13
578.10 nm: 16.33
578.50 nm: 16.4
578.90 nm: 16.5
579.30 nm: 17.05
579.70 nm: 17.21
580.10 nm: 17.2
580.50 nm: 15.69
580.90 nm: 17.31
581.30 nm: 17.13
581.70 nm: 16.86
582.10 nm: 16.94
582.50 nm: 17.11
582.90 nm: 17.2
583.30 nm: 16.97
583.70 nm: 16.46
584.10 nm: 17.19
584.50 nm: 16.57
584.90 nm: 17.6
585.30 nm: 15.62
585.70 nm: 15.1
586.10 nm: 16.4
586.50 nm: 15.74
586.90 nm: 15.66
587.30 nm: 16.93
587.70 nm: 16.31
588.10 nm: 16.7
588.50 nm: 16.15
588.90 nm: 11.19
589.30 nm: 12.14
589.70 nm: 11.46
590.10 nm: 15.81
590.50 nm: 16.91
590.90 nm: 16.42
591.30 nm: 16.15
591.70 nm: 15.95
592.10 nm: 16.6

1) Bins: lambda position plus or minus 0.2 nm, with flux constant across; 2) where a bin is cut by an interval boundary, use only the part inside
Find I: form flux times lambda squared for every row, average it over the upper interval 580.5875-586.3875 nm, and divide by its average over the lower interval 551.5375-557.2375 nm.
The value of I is 1.17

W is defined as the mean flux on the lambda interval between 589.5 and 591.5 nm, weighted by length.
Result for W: 15.3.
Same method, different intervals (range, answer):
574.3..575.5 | 16.9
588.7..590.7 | 13.5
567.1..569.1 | 16.4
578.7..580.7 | 16.7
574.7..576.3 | 16.5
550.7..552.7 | 15.6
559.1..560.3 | 15.2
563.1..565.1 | 16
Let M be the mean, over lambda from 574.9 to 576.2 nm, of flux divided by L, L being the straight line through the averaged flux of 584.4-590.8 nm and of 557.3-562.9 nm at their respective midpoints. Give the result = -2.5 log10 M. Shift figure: -0.073 mag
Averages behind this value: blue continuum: 15.4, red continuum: 15.4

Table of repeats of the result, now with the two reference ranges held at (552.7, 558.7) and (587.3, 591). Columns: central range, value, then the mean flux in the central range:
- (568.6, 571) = -0.029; 15.8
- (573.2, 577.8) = -0.109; 16.8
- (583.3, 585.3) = -0.125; 16.8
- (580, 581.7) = -0.118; 16.8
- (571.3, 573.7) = -0.088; 16.6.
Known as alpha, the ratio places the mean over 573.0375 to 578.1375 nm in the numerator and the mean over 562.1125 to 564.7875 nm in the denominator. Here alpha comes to 1.1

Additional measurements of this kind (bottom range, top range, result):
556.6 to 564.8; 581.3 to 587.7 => 1.07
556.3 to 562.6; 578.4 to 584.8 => 1.10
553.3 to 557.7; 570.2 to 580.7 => 1.05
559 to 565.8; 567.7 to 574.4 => 1.04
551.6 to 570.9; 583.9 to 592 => 0.99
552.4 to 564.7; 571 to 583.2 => 1.07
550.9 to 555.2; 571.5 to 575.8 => 1.06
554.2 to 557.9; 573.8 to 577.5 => 1.07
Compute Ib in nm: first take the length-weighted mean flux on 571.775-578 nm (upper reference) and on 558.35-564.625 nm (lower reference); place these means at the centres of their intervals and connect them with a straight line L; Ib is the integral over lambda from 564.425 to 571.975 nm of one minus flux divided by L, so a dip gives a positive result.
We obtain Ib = 0.10 nm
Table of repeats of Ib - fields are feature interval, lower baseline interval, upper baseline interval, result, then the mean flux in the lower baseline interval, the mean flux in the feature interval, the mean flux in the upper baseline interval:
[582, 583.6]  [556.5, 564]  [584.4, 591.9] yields -0.16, 15.5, 17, 15.5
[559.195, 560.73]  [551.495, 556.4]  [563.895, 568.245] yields 0.08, 15.9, 15.1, 16.1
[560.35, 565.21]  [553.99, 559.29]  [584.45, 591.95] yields -0.06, 15.6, 15.8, 15.5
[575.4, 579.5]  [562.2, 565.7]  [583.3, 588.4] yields -0.12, 16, 16.7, 16.4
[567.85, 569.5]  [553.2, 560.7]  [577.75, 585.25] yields -0.02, 15.6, 16.4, 16.9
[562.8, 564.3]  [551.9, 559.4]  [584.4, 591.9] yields -0.05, 15.7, 16.1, 15.5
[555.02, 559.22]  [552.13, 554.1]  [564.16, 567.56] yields 0.13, 16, 15.4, 15.9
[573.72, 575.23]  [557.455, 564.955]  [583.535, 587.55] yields -0.09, 15.6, 17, 16.3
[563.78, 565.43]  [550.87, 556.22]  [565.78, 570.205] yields -0.01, 15.8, 16.1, 16.1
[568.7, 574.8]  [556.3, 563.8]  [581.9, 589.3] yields -0.22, 15.5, 16.3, 16.1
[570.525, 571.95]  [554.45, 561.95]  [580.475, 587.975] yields 0.03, 15.4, 15.7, 16.6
